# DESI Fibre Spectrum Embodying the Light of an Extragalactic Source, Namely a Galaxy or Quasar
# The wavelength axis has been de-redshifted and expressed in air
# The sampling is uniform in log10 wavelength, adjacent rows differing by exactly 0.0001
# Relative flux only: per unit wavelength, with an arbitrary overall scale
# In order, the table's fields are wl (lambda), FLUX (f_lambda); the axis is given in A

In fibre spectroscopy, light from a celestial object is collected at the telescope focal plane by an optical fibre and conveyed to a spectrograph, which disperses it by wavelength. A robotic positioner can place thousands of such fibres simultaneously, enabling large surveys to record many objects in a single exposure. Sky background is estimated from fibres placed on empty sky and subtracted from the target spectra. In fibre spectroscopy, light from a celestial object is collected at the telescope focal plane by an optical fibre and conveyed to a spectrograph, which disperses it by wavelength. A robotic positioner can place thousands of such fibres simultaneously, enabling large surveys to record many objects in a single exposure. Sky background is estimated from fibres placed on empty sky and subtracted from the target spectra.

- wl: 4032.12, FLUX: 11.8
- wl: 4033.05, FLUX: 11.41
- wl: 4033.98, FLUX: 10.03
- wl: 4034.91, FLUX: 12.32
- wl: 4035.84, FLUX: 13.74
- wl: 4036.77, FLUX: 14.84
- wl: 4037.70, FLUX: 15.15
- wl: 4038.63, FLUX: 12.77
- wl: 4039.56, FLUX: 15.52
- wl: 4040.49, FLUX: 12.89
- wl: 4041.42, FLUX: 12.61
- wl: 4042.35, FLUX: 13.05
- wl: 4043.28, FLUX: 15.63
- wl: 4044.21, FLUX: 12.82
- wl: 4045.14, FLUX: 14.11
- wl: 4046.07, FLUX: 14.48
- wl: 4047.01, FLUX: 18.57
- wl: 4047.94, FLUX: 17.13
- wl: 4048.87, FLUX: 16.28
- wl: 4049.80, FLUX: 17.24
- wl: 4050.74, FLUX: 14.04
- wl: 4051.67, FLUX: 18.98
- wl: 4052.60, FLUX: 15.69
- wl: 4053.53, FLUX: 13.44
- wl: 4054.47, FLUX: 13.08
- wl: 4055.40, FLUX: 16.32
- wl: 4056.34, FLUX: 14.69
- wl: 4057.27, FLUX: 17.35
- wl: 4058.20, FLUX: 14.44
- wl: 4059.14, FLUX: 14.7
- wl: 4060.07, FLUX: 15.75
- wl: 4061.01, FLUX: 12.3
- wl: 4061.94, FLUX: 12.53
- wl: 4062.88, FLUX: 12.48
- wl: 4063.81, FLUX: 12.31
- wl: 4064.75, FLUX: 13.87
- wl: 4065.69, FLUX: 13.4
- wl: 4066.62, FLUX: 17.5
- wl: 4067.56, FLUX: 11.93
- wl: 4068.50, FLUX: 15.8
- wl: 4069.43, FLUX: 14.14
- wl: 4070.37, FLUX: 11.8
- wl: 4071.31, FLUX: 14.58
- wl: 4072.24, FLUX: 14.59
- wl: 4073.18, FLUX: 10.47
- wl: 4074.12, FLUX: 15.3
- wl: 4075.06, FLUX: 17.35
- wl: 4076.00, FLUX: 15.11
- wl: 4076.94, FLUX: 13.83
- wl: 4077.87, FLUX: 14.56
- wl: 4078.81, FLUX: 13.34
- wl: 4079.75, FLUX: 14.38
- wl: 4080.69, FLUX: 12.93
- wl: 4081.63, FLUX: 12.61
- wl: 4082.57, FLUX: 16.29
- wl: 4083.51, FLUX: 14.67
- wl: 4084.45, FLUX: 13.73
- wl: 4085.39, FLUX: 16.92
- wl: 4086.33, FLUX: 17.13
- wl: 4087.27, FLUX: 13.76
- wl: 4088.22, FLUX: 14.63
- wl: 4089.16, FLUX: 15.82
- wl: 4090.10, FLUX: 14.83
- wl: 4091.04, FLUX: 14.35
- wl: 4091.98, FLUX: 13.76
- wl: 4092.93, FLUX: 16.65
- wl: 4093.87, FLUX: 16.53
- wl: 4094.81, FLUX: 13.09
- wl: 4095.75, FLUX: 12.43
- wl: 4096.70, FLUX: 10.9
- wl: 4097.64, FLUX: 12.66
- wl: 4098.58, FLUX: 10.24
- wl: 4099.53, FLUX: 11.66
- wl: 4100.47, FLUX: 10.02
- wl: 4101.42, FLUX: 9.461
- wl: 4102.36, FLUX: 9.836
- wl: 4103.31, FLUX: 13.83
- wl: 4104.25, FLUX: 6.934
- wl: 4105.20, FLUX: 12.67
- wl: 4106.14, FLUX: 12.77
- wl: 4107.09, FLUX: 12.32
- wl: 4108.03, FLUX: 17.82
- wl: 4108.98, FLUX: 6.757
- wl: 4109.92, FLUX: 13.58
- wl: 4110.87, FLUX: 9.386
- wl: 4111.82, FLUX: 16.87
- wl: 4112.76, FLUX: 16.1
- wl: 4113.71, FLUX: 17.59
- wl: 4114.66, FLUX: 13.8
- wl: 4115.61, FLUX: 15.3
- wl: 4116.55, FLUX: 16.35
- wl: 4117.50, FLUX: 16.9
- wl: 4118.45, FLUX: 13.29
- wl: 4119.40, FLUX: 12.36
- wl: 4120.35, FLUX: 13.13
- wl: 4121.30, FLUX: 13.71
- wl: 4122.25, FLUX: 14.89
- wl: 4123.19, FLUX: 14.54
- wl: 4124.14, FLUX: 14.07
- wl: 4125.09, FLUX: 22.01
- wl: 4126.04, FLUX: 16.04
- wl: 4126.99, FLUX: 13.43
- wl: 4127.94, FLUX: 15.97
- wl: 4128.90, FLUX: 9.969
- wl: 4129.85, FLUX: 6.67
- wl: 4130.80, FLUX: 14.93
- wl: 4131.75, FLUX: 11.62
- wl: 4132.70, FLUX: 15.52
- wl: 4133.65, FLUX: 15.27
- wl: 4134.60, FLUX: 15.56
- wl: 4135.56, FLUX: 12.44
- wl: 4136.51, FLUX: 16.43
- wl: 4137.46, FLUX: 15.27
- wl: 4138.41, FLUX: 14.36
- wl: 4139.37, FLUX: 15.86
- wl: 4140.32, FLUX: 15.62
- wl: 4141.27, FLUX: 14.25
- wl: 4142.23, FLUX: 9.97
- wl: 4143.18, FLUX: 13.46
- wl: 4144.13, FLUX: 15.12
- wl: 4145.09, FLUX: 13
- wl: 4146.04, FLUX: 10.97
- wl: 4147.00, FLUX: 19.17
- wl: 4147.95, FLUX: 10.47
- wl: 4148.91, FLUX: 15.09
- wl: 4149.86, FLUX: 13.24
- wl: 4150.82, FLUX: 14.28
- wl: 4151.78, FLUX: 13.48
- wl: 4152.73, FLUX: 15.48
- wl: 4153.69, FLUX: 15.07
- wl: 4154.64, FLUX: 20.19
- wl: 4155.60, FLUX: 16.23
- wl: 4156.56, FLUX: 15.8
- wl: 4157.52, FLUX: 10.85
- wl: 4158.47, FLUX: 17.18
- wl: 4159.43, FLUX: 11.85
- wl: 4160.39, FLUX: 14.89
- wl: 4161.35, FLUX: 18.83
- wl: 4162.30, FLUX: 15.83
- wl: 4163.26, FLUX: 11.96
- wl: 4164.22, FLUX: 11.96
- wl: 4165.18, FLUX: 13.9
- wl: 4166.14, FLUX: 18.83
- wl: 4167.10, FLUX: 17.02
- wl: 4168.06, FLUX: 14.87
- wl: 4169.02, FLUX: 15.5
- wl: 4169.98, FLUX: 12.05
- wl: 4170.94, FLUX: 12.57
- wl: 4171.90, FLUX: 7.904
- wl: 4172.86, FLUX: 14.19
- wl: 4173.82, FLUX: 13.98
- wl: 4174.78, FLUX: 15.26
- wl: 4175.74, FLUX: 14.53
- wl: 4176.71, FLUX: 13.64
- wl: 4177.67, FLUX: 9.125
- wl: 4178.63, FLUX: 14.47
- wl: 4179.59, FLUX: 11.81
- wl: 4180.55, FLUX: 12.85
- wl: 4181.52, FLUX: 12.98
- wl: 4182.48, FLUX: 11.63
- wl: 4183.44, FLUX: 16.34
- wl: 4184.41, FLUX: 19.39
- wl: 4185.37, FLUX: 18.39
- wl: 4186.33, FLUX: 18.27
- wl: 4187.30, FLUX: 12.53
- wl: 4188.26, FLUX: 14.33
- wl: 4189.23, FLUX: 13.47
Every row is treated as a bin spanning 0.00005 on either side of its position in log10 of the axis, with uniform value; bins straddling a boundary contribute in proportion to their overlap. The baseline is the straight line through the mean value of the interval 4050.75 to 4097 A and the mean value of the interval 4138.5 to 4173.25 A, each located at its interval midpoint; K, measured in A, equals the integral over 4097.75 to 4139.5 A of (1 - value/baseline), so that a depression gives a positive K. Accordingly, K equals 2.4 A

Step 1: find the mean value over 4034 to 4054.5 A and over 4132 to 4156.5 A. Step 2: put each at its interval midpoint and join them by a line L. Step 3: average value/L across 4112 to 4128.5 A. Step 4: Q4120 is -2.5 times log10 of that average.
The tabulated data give -0.05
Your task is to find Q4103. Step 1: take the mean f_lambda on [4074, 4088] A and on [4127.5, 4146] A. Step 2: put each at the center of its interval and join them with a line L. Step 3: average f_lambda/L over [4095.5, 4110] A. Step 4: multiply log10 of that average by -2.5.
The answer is 0.25 mag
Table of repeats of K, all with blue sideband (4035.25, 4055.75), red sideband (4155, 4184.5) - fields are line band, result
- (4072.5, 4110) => 3.1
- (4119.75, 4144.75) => 0.2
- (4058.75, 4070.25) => 0.7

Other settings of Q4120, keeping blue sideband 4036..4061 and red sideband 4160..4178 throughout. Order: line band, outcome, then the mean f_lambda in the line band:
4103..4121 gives 0.07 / 13.6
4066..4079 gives 0.04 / 14.3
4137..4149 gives 0.02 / 14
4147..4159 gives -0.06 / 14.9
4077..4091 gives 0.00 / 14.7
